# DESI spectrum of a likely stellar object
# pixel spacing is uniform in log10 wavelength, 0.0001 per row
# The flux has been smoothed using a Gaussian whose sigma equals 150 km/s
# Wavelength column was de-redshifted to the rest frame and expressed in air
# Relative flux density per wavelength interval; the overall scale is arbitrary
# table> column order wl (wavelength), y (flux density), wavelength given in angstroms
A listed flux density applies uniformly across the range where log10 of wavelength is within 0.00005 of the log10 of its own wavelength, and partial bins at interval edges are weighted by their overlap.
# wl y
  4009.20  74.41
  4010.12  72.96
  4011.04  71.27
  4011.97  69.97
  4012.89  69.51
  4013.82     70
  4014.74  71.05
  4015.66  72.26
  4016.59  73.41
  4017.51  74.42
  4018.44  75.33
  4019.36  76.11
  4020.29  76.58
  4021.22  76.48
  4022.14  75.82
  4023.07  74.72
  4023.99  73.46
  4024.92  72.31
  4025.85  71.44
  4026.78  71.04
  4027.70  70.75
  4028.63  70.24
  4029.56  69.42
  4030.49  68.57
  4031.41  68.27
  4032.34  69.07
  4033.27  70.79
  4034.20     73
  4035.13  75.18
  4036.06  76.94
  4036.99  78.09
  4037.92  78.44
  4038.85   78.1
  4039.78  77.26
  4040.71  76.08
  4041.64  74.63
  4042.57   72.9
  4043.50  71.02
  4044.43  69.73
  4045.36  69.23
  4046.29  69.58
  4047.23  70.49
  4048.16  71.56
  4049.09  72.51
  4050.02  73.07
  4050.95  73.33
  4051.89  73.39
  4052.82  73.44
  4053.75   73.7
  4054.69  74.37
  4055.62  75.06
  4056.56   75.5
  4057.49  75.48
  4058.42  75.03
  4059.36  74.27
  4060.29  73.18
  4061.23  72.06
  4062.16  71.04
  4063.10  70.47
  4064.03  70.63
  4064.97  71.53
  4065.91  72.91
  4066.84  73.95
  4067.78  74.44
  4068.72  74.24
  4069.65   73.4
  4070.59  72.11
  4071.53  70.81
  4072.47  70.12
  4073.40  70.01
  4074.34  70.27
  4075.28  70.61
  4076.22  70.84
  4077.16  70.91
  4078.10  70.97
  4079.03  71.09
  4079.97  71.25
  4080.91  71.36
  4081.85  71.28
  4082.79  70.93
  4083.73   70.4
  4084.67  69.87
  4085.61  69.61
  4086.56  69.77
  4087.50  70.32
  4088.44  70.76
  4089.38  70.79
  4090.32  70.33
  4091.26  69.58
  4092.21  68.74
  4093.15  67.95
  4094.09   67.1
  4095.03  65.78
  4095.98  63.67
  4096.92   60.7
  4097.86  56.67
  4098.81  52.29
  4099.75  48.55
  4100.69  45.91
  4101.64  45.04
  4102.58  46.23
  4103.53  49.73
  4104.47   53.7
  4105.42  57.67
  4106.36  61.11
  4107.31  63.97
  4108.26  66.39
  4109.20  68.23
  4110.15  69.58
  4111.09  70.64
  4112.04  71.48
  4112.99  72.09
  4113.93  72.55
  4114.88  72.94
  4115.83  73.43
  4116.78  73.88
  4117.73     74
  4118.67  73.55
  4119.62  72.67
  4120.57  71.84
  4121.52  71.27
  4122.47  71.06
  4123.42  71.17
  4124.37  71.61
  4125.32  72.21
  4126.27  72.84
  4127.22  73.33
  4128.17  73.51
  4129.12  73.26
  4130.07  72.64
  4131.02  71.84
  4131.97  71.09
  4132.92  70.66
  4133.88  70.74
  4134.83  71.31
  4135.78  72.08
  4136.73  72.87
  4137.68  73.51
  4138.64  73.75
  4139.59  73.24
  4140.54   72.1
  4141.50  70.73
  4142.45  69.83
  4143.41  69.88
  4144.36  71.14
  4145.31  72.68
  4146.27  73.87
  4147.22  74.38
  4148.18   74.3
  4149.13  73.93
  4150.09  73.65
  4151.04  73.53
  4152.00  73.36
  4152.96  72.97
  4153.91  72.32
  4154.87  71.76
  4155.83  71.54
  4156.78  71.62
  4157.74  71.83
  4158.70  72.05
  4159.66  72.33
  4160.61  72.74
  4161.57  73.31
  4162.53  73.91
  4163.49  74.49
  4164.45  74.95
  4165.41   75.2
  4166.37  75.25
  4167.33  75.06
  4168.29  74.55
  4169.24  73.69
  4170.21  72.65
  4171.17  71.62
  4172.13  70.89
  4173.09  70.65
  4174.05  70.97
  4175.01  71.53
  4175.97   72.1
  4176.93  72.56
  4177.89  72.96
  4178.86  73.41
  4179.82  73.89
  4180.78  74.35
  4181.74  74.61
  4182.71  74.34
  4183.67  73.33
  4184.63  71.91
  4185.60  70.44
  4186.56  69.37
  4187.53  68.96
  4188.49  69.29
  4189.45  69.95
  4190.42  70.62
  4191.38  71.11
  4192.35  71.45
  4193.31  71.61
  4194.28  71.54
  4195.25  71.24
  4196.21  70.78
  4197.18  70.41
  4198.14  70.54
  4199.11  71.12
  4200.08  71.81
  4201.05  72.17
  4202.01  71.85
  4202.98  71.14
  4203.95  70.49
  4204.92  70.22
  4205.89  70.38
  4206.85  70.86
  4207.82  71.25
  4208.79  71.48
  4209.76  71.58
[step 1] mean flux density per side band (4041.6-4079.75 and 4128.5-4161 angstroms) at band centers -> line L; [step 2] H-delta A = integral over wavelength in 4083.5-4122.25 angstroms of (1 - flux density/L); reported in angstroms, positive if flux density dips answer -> 3.7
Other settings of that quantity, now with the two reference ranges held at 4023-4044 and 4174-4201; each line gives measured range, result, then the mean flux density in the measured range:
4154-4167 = -0.22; 73.1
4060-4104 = 3.31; 67.2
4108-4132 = 0.11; 72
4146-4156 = -0.18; 73.3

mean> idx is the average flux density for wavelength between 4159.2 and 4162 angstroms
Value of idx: 72.9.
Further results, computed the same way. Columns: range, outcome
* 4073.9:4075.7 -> 70.4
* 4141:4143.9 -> 70.1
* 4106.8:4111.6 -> 67.7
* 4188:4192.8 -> 70.5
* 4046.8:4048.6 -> 71.1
